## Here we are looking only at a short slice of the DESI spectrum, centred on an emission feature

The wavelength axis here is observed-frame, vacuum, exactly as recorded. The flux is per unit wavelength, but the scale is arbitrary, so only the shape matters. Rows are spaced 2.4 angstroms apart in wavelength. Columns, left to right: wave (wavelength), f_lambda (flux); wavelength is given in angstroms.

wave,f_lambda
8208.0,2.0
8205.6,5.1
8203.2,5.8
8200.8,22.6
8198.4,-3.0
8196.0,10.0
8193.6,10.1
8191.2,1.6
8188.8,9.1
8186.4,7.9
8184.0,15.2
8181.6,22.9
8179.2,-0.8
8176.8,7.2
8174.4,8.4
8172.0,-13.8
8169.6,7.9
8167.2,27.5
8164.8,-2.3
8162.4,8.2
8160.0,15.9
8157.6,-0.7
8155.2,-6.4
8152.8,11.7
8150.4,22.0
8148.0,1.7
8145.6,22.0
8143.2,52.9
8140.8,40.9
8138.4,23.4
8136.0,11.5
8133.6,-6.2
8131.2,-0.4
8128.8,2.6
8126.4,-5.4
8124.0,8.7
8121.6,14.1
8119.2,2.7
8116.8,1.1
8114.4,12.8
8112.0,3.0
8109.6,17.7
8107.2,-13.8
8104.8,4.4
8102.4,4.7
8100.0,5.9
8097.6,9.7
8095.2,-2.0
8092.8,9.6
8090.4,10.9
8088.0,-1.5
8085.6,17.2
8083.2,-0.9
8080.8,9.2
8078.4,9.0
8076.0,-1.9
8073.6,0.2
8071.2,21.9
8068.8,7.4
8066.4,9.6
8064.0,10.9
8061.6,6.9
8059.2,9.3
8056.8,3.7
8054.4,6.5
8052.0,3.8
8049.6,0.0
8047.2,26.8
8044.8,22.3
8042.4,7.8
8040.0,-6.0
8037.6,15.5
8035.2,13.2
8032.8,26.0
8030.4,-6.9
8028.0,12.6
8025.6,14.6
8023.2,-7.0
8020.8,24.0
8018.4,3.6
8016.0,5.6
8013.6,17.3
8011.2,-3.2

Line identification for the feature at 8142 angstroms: H-gamma 4340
